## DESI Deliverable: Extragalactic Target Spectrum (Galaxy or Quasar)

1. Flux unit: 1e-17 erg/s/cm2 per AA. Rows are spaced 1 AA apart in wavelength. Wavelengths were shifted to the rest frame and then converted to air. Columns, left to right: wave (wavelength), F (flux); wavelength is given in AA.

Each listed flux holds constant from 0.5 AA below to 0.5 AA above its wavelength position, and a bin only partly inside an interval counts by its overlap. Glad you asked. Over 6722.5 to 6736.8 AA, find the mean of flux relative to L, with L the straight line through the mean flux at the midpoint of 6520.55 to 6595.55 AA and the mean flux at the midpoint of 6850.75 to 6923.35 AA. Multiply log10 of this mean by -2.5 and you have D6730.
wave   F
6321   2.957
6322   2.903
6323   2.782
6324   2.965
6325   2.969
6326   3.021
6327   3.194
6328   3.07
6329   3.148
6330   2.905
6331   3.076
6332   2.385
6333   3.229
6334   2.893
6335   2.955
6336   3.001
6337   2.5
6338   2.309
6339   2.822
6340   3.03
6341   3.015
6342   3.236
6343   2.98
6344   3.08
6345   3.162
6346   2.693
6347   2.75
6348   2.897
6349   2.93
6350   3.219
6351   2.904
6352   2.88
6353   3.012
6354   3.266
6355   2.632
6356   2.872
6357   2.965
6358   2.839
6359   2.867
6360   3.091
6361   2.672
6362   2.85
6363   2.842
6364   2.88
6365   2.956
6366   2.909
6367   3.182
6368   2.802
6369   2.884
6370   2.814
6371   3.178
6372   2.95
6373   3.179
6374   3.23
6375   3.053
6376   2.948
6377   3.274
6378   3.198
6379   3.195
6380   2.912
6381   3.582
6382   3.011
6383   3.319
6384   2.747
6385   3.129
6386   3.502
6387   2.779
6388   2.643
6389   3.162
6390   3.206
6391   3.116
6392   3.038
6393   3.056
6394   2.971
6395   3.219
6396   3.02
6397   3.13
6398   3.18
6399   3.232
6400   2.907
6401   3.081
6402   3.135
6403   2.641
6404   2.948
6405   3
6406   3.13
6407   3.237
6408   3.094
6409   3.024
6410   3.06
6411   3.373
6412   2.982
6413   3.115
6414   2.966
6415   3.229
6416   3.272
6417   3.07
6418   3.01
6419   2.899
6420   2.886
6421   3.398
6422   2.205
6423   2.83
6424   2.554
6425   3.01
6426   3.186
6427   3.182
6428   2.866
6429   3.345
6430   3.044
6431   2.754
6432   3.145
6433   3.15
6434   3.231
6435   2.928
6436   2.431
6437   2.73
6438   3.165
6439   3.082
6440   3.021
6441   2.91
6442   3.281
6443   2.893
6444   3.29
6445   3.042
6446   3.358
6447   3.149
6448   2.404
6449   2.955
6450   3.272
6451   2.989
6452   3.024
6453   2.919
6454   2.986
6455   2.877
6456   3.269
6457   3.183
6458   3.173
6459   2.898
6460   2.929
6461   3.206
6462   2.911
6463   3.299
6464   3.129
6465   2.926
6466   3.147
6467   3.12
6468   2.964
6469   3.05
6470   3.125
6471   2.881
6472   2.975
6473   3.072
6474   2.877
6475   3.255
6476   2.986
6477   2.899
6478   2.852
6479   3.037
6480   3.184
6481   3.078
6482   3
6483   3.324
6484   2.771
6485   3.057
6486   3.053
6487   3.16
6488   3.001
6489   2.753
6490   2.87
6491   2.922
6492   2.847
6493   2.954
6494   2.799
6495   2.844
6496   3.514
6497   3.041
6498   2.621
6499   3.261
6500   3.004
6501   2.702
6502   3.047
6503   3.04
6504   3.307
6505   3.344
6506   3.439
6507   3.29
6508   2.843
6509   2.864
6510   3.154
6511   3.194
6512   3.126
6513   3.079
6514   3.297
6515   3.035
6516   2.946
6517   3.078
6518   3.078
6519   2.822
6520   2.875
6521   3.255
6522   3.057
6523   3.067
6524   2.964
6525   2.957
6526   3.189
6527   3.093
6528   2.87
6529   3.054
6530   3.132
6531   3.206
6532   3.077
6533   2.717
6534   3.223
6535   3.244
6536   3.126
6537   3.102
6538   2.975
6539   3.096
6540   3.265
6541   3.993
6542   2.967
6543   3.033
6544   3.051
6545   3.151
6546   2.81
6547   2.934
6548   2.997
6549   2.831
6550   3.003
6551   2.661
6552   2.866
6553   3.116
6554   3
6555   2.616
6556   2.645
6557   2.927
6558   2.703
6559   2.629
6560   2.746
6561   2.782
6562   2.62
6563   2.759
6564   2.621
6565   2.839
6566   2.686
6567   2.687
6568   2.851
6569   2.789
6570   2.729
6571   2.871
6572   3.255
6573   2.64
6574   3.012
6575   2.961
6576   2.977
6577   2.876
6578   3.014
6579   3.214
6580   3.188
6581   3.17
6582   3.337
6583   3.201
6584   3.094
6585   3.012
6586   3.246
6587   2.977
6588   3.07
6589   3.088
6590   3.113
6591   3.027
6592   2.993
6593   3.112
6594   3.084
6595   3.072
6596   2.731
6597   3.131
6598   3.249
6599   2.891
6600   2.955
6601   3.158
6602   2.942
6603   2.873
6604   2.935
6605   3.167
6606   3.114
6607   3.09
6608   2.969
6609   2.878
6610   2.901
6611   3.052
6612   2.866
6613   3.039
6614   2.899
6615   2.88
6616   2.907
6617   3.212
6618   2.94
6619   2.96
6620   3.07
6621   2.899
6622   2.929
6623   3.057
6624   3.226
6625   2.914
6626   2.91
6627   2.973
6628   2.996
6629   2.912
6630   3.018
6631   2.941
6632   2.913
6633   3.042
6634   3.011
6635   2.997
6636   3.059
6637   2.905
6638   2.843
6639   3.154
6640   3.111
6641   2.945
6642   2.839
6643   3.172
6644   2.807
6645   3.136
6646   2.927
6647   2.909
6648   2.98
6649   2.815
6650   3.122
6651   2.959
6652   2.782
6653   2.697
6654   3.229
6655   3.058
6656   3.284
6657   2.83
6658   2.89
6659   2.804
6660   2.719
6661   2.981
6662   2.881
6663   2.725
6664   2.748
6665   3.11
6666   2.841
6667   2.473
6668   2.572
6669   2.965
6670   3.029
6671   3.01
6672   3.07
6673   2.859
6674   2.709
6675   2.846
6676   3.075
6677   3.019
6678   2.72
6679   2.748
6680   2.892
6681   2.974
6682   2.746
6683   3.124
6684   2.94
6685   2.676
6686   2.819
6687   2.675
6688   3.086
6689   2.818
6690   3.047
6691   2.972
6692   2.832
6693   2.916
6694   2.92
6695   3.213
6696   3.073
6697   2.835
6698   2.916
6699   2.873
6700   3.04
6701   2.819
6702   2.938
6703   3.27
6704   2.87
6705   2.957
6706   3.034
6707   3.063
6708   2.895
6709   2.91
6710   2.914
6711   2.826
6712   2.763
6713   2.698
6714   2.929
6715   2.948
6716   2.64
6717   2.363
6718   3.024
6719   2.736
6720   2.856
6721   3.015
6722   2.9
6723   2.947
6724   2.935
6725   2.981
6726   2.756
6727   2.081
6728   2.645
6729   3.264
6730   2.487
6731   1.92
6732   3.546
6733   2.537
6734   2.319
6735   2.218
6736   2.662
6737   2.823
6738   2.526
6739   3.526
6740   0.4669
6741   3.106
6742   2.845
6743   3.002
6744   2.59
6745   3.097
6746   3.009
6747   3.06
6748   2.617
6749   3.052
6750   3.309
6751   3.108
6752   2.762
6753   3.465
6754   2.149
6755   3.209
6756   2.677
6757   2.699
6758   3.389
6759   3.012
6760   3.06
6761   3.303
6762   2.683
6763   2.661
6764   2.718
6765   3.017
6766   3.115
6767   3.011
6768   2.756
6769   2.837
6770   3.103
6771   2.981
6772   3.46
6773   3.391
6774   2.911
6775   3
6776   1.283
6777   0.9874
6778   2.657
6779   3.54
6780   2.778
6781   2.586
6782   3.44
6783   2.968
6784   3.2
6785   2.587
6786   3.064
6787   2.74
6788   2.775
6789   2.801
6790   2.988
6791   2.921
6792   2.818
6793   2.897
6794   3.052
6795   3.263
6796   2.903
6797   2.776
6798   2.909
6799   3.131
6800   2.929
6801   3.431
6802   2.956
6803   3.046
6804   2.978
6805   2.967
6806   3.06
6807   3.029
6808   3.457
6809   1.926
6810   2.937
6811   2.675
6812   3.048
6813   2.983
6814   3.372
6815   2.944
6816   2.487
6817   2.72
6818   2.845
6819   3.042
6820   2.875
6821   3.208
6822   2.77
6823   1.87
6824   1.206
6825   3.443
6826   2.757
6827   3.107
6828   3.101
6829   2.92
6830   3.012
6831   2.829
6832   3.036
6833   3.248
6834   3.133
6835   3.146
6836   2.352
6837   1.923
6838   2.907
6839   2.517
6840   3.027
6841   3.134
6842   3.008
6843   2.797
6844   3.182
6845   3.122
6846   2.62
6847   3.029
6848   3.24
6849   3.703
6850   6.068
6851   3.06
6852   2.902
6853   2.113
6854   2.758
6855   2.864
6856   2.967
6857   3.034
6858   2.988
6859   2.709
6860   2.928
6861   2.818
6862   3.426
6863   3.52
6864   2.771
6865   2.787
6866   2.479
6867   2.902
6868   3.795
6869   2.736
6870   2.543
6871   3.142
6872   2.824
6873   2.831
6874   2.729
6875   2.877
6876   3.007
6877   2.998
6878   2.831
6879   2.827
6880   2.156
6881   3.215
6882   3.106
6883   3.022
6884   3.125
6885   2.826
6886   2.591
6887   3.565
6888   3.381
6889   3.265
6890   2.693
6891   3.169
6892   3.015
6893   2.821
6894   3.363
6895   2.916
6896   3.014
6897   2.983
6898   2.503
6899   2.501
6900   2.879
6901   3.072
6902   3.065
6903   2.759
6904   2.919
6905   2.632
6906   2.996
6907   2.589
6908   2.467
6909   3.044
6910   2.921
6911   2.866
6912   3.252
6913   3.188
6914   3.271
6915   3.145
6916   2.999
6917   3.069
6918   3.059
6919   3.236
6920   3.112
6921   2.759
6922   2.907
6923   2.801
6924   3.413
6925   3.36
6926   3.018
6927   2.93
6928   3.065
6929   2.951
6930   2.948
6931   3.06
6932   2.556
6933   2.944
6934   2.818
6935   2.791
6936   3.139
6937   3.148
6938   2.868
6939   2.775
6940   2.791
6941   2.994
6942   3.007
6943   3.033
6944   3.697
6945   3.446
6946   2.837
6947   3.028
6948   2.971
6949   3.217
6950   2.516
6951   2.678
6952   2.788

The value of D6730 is 0.11 mag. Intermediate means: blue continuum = 2.99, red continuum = 2.94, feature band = 2.67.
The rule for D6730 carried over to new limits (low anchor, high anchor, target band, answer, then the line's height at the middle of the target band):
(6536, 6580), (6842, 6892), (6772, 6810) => 0.04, 3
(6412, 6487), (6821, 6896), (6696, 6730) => 0.04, 2.98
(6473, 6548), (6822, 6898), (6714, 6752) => 0.09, 2.99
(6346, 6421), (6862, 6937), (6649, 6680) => 0.04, 2.99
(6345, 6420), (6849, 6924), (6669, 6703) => 0.03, 3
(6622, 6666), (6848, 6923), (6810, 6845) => 0.05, 2.98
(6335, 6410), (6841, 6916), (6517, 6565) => 0.01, 3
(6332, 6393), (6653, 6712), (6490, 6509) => -0.03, 2.95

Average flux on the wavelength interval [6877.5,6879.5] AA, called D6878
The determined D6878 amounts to 2.83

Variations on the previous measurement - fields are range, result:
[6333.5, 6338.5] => 2.73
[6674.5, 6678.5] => 2.92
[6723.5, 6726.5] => 2.89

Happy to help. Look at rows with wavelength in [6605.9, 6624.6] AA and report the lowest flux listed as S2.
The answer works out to 2.866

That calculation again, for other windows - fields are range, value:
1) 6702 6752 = 0.4669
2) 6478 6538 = 2.621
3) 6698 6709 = 2.819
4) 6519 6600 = 2.616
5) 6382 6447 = 2.205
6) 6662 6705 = 2.473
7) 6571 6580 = 2.64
